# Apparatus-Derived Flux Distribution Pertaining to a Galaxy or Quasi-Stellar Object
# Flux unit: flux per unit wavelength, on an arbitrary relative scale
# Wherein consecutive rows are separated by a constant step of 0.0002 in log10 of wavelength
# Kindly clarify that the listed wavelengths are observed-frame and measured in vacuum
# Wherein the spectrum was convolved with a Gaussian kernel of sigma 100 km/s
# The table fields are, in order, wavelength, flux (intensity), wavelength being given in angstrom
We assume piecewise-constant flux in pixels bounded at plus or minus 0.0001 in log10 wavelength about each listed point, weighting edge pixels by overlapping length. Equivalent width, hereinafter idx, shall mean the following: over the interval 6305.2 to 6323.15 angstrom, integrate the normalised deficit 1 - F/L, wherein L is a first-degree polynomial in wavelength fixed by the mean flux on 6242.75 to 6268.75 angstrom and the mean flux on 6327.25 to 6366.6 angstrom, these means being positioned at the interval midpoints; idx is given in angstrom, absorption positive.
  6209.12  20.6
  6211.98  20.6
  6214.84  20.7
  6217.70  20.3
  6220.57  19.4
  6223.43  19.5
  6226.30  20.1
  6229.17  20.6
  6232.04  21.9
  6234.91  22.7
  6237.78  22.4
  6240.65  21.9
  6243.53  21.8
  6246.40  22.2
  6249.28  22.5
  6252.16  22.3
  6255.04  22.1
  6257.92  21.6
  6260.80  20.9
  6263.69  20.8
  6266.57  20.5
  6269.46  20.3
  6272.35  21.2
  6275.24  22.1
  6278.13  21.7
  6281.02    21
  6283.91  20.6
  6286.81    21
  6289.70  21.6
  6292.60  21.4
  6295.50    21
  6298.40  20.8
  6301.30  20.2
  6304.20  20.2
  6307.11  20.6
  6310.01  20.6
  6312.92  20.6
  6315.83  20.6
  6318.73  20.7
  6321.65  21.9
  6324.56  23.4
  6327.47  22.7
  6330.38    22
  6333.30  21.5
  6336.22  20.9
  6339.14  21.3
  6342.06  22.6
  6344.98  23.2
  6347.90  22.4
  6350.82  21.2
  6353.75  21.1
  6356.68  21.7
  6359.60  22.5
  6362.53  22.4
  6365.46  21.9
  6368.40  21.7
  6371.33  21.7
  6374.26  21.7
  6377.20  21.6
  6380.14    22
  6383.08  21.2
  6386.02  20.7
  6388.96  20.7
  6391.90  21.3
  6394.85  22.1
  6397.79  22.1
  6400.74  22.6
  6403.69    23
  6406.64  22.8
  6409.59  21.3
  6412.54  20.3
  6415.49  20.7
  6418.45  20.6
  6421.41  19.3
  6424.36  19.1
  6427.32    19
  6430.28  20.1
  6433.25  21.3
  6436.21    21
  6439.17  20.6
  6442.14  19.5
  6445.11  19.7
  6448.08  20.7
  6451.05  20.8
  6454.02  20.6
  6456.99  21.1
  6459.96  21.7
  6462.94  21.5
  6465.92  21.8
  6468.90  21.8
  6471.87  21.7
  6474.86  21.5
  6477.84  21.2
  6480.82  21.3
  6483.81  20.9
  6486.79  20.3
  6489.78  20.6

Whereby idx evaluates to 0.8 angstrom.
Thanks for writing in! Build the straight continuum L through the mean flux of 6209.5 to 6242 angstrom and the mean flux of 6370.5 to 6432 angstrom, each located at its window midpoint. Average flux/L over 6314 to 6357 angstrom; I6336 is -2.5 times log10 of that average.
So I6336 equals -0.04 mag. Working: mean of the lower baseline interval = 20.9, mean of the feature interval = 21.8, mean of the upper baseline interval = 21.1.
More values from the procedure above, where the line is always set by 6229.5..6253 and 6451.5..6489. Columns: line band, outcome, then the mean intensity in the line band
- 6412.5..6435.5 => 0.07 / 20.1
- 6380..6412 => -0.01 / 21.7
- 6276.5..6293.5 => 0.04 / 21.2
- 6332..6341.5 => 0.02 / 21.3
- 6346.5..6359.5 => 0.00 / 21.7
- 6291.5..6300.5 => 0.05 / 21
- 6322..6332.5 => -0.04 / 22.6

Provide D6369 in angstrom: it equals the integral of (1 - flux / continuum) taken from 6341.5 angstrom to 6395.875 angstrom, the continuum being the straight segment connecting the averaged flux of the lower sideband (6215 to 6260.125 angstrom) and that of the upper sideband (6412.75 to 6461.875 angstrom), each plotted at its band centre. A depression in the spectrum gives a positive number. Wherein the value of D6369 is -2.7 angstrom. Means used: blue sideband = 21.4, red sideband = 20.4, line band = 21.8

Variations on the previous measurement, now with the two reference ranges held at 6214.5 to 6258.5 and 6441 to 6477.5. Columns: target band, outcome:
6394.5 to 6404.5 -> -0.6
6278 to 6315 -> 0.8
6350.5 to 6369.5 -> -0.6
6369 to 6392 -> -0.2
